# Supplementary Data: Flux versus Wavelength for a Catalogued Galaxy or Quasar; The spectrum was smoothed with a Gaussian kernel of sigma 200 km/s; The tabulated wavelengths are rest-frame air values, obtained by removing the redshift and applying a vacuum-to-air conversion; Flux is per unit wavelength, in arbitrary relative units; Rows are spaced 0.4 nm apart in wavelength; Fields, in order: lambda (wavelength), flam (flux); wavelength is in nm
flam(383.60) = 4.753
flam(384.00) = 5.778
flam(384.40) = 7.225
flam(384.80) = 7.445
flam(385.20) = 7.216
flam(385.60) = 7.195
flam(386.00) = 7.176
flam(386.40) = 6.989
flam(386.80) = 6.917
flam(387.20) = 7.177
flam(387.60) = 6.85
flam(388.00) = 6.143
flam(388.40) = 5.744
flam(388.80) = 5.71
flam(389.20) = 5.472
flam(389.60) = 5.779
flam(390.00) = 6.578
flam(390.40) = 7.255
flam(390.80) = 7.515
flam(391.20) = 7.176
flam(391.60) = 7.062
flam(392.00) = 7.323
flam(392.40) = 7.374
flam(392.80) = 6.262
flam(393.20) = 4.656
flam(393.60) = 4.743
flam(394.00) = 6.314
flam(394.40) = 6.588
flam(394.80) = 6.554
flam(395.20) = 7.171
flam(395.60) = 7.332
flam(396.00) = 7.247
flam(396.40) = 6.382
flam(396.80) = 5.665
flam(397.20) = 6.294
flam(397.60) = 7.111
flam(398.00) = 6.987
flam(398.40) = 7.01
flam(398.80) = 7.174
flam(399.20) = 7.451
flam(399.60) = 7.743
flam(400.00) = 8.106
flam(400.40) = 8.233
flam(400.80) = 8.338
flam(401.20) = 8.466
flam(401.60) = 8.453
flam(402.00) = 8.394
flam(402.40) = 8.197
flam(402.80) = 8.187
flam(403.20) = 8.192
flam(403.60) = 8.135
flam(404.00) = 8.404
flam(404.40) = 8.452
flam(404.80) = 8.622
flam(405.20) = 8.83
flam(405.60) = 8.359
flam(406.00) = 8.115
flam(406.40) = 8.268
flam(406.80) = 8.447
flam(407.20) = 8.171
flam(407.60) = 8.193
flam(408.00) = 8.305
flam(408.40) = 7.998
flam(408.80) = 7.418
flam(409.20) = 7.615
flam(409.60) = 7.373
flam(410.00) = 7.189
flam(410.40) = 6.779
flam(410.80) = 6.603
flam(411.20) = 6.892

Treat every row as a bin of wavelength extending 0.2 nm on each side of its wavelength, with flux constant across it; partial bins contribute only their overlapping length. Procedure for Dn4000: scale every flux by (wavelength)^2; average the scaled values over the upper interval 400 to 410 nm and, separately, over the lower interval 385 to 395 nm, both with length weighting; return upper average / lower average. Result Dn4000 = 1.35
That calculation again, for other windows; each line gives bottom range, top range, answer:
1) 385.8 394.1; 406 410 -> 1.34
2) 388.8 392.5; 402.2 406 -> 1.32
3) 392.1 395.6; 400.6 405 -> 1.39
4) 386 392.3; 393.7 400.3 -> 1.08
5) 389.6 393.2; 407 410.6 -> 1.22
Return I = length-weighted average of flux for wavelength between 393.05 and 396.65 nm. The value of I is 6.35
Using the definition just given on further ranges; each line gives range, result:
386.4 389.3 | 6.36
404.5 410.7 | 7.96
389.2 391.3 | 6.71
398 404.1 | 7.99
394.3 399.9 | 6.93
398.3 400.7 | 7.67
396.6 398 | 6.45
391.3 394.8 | 6.33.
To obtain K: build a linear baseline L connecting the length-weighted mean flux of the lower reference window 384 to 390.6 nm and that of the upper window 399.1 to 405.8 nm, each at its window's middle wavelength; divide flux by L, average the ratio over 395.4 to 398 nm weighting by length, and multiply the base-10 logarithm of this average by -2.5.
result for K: 0.15 mag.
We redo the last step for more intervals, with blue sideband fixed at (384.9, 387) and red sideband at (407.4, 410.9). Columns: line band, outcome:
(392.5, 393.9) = 0.31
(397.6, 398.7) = 0.04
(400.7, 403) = -0.13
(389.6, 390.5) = 0.09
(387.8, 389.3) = 0.23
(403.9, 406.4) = -0.14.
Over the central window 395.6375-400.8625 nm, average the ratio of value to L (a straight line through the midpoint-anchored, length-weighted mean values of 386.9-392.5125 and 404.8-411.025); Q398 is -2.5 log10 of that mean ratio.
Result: 0.006 mag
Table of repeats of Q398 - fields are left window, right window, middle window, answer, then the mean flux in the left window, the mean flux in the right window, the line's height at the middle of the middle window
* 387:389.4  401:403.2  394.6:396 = 0.03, 6.18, 8.33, 7.28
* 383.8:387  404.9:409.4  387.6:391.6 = 0.13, 6.99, 8.17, 7.22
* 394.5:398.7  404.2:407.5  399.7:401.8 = -0.11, 6.78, 8.4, 7.51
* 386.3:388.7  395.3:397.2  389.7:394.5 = 0.01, 6.58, 6.65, 6.62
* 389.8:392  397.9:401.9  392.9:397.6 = 0.19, 7.14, 7.83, 7.47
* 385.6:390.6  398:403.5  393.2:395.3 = 0.19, 6.51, 7.96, 7.22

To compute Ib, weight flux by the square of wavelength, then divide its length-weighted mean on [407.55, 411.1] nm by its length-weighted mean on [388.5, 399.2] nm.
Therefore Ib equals 1.22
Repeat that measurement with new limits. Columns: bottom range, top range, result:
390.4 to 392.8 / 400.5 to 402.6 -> 1.22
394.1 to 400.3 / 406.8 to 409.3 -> 1.21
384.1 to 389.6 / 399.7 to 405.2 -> 1.35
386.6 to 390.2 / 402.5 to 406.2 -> 1.45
